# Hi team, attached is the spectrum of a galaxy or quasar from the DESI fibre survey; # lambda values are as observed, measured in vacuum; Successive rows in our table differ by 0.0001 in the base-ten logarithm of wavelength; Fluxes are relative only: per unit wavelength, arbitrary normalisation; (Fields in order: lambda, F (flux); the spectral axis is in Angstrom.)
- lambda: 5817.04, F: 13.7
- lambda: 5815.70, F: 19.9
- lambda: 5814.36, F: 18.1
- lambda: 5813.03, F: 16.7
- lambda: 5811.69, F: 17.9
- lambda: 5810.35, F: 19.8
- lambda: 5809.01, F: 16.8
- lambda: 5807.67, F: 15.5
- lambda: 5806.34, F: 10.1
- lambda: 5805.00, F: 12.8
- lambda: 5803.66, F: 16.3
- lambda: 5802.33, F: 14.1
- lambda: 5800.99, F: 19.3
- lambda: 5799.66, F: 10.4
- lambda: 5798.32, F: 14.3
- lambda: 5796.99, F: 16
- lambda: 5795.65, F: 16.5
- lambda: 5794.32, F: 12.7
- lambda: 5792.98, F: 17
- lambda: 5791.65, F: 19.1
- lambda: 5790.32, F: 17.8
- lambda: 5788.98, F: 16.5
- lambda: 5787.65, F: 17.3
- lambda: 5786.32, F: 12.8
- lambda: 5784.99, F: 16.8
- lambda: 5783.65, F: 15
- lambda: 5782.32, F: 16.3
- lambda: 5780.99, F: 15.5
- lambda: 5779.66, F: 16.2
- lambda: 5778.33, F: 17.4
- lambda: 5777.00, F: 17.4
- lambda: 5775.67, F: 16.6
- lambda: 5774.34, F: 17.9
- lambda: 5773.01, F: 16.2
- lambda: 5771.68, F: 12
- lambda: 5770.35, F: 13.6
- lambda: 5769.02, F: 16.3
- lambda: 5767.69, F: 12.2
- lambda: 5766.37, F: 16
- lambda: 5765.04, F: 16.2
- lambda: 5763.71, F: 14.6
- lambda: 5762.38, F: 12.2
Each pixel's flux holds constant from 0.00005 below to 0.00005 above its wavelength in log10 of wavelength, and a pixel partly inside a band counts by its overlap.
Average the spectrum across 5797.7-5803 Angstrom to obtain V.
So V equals 14.5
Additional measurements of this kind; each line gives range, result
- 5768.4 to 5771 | 14.9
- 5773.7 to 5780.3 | 17.1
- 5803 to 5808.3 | 13.7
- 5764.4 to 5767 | 16.1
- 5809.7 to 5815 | 18.1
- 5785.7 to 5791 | 16.1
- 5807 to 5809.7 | 16.2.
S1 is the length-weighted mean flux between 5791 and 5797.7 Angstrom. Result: 16.2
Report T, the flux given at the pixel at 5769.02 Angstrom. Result 16.3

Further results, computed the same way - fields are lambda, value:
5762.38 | 12.2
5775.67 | 16.6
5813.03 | 16.7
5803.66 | 16.3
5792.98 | 17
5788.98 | 16.5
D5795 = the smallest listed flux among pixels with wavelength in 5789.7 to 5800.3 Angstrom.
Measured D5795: 10.4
